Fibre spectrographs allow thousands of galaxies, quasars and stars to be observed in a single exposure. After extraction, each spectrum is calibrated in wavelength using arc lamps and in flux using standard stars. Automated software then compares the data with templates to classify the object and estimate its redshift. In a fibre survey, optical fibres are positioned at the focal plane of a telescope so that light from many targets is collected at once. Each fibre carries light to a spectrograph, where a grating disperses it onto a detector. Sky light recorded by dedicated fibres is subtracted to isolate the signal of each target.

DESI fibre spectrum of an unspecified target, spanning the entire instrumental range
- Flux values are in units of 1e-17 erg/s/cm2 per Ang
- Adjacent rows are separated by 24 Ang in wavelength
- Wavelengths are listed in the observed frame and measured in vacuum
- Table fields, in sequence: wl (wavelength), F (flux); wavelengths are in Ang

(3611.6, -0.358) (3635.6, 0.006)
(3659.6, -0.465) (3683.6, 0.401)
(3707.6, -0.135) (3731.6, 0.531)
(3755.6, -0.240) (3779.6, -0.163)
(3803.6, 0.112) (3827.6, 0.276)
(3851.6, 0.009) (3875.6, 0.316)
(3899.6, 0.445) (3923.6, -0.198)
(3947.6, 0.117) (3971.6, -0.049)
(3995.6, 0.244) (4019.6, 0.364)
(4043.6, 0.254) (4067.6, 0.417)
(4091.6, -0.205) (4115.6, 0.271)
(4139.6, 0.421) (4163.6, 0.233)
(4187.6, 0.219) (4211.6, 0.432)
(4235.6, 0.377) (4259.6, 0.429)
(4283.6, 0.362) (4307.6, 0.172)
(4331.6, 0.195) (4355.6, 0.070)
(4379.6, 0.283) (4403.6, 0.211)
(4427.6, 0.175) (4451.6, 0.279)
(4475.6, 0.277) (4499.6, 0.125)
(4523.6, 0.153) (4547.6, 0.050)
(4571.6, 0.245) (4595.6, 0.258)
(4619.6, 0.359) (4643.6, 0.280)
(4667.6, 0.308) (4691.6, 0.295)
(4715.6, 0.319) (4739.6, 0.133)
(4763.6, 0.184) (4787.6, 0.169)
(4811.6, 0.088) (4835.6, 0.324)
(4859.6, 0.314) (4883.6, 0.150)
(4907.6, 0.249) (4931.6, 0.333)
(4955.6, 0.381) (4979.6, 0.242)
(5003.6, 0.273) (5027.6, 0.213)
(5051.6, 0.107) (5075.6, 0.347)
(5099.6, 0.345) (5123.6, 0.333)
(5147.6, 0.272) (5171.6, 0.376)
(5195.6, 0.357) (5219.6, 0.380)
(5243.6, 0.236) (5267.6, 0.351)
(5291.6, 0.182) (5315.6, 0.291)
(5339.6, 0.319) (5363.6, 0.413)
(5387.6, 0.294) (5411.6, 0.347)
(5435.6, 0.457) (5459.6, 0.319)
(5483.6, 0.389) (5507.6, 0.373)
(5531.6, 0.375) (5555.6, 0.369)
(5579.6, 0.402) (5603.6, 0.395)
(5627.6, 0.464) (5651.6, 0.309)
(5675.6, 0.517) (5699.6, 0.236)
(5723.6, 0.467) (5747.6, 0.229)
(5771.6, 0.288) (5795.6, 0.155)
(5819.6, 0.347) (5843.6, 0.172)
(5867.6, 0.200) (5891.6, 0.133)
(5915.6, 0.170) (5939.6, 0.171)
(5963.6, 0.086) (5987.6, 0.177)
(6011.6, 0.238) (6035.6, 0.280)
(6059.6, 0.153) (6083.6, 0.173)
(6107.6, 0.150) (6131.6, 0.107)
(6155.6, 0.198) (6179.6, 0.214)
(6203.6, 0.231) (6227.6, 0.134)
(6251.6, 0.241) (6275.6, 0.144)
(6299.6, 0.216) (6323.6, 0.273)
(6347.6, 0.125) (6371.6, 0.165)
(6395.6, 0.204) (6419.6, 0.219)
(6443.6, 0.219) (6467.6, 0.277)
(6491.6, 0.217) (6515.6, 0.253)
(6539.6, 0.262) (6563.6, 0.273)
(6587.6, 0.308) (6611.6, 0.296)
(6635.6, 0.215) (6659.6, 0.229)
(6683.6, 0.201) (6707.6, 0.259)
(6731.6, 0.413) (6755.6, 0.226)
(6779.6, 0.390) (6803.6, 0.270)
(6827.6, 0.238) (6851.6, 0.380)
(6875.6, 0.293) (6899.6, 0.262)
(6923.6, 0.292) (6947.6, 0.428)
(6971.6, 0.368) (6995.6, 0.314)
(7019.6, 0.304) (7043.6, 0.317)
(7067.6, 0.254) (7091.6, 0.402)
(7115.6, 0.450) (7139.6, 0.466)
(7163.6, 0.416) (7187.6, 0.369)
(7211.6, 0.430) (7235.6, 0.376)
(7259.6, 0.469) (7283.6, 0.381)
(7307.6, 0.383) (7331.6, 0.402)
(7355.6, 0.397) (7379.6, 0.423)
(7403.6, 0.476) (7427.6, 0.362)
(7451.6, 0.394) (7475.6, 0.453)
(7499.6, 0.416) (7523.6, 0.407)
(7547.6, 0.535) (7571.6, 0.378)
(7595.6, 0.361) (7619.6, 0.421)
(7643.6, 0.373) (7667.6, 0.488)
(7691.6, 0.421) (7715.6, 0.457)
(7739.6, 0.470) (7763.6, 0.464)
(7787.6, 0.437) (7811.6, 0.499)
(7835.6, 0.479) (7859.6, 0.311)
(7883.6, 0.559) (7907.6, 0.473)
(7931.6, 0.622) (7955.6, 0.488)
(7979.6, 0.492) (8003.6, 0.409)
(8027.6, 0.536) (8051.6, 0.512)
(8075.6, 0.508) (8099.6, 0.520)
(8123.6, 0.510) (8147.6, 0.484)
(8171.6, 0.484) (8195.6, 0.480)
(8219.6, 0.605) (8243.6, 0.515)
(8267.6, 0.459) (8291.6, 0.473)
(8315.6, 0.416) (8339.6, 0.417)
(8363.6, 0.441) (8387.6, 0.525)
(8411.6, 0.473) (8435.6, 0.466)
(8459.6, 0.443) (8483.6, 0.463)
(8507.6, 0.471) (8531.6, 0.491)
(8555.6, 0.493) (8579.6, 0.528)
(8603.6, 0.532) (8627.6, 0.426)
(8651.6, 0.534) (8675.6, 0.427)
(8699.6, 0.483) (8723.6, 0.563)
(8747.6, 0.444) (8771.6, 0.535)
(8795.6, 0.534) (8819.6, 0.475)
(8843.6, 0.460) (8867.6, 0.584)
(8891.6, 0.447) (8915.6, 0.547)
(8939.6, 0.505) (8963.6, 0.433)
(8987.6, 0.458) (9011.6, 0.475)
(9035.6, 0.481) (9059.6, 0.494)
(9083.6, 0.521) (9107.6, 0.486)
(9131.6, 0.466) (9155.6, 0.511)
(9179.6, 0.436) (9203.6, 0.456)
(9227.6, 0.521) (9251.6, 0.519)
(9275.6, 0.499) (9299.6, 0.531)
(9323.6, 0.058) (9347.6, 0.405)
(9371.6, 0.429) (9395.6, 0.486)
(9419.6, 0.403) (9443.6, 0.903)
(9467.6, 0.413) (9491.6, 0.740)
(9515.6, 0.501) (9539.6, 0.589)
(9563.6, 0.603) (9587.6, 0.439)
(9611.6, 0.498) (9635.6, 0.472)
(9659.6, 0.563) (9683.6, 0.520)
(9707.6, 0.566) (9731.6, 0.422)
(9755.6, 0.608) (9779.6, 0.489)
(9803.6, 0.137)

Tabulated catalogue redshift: 0.78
